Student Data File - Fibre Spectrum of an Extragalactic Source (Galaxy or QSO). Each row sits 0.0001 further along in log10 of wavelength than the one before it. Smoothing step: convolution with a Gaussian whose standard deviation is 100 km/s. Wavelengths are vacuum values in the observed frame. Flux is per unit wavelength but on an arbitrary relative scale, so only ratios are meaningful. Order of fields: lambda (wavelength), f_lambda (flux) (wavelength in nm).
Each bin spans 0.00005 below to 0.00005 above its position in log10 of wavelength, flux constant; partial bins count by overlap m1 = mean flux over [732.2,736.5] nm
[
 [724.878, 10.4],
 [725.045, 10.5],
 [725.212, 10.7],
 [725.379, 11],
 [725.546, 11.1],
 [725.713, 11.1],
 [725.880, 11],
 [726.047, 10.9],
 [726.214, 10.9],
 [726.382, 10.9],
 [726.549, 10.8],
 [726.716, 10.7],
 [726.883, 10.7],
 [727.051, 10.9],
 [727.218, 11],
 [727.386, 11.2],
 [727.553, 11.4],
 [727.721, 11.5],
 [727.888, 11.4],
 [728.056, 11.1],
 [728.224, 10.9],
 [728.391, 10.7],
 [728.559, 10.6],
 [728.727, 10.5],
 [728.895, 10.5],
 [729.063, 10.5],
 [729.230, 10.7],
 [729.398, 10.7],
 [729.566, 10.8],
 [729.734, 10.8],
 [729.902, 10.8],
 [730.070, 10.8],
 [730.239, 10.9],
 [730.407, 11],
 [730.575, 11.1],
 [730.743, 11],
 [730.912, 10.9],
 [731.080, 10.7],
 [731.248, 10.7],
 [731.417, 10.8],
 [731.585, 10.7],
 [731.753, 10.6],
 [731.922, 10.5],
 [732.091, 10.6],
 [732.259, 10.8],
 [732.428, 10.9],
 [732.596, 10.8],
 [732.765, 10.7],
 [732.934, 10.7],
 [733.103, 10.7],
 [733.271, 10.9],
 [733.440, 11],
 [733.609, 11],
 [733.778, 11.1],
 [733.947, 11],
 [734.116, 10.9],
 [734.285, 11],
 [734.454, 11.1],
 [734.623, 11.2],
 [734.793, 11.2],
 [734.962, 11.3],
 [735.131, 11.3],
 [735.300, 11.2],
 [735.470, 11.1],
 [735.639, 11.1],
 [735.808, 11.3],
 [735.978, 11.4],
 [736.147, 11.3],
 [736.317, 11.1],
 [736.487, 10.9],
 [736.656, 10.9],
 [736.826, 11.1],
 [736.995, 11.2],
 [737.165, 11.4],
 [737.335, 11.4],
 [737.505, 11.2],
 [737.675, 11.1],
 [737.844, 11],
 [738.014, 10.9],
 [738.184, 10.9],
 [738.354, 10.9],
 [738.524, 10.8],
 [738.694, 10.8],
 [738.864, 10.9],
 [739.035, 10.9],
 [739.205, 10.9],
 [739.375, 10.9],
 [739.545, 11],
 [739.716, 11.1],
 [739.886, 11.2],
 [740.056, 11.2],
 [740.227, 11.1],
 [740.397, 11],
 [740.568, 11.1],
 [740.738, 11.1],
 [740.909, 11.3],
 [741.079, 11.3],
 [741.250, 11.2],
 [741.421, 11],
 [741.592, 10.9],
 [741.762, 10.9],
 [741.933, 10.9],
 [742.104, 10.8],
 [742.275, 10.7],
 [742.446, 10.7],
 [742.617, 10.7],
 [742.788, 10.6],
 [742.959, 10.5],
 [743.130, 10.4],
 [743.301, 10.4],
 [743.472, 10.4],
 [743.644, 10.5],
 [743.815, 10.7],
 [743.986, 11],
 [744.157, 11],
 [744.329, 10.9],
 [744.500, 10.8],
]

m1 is 11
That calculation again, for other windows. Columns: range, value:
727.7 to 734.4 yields 10.8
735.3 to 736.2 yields 11.2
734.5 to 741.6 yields 11.1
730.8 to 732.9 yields 10.7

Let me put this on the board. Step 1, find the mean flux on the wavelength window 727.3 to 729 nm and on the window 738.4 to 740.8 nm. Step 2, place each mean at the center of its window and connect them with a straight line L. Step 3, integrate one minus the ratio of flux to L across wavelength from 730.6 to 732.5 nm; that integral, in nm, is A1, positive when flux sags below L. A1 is 0.038 nm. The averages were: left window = 11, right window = 11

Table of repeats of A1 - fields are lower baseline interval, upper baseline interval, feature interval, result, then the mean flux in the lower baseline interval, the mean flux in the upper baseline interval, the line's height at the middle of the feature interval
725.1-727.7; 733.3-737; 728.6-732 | 0.087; 11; 11.1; 11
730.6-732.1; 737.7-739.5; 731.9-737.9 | -0.124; 10.7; 10.9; 10.8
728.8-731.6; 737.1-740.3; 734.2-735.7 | -0.034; 10.8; 11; 10.9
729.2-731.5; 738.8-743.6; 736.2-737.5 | -0.034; 10.8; 10.9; 10.9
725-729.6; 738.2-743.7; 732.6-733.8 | 0.003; 10.9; 10.9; 10.9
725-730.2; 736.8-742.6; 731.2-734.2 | 0.037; 10.9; 11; 10.9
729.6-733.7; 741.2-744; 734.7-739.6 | -0.148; 10.8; 10.7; 10.8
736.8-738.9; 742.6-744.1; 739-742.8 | -0.068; 11.1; 10.6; 10.8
